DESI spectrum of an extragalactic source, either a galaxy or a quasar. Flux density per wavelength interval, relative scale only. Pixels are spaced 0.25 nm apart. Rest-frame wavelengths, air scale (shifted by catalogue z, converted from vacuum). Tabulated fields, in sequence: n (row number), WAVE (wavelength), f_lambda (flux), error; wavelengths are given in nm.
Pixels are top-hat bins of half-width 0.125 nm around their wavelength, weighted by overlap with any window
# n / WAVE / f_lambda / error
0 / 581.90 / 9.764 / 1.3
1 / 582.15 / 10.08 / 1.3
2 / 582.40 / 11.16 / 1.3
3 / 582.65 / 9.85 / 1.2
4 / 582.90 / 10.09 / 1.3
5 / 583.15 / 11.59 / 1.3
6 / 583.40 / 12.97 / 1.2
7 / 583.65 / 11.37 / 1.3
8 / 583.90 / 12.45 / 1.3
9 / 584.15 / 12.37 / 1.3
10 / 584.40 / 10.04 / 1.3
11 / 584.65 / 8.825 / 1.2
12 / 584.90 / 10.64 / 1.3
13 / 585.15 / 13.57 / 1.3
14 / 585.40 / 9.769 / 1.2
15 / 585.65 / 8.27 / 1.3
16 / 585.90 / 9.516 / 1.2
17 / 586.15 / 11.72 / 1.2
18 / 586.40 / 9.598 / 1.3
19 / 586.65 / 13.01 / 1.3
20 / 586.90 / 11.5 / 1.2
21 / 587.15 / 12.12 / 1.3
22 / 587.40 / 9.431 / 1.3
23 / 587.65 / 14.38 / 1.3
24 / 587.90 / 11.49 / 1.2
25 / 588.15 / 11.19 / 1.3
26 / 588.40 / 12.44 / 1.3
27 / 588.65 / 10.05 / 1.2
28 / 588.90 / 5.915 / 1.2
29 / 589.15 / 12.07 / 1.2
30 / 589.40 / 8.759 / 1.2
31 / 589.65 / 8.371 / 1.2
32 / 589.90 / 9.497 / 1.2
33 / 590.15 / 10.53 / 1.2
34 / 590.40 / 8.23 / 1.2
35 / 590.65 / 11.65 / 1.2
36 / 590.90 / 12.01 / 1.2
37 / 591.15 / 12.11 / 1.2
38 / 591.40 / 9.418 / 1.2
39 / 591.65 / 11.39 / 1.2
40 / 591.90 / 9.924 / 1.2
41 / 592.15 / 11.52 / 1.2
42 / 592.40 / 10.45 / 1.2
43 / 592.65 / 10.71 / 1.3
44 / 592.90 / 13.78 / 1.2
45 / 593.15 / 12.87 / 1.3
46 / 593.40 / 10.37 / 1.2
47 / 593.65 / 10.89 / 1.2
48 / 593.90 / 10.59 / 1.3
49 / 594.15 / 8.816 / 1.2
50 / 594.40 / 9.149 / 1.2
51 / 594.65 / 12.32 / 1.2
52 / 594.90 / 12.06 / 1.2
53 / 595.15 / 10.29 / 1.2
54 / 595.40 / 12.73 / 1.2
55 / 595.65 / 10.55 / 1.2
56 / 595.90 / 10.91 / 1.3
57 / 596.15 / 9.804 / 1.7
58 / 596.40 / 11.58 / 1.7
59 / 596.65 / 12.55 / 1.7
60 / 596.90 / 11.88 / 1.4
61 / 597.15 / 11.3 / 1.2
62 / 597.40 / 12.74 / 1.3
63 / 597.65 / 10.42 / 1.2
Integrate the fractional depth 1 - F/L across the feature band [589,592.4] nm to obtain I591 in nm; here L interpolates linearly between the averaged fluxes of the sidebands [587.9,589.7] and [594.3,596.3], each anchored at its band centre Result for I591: -0.03 nm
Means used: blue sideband 10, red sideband 11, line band 10.4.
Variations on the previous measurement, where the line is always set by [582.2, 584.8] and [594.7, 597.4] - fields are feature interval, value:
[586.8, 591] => 0.25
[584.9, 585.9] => 0.06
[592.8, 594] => -0.03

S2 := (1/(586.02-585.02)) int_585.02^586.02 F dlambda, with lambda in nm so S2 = 10.3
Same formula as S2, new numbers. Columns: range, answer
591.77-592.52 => 10.6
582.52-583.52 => 11.1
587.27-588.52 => 11.8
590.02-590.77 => 10.1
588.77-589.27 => 8.97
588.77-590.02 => 8.92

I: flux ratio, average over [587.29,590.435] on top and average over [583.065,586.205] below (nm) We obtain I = 0.93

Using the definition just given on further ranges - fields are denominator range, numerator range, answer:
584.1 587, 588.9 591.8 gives 0.95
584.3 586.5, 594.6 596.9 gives 1.12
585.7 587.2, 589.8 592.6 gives 0.96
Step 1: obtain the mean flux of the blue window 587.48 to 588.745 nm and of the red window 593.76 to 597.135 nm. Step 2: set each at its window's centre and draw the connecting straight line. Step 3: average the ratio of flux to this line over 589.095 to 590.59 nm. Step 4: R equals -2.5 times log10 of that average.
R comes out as 0.22 mag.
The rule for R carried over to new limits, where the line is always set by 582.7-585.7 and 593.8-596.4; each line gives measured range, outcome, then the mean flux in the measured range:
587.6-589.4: 0.02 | 10.8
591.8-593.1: -0.06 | 11.4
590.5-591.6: -0.04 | 11.2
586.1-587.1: -0.05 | 11.5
